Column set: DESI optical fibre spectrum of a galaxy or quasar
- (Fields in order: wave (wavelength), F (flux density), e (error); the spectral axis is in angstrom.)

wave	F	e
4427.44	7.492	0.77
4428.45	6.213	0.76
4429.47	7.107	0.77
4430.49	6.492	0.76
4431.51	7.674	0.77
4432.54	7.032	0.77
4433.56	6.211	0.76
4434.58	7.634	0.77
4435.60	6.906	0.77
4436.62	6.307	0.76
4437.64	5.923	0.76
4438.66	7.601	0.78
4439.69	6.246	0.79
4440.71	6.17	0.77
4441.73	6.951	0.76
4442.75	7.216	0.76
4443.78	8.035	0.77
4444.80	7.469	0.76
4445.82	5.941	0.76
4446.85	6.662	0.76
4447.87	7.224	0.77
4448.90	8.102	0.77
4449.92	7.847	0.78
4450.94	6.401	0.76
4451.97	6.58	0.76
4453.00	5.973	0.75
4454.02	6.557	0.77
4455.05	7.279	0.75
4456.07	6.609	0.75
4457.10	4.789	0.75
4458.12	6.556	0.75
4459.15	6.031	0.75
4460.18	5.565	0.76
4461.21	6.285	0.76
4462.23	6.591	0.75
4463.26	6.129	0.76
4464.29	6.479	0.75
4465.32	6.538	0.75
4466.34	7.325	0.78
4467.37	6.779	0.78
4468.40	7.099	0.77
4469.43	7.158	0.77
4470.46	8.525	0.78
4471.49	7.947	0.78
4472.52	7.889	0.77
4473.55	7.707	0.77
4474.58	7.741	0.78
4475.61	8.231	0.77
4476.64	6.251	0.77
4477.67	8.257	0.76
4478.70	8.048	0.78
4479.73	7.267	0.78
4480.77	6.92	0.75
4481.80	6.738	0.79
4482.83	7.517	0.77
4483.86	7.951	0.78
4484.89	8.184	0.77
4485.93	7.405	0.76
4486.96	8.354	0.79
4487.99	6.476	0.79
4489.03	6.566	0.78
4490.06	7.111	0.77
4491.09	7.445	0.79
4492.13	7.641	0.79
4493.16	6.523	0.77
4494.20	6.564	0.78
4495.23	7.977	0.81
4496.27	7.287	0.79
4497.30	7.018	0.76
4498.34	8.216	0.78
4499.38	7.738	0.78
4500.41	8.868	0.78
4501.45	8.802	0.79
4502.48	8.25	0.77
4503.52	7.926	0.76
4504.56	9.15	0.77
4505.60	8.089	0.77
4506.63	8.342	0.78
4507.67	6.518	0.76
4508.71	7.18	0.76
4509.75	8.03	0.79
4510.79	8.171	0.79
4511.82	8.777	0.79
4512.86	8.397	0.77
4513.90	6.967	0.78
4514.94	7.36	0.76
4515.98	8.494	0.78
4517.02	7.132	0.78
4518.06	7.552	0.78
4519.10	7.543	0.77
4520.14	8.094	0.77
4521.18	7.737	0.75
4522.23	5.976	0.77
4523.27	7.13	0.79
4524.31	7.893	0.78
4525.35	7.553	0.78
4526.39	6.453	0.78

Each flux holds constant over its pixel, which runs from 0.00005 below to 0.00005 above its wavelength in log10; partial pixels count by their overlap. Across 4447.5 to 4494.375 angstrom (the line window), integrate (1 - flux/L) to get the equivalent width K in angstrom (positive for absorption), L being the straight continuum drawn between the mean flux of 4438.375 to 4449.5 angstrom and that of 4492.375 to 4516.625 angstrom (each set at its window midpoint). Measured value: 2.1 angstrom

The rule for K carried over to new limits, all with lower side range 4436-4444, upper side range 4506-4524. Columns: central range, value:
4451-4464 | 1.32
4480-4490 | -0.08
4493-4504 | -0.52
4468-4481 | -0.88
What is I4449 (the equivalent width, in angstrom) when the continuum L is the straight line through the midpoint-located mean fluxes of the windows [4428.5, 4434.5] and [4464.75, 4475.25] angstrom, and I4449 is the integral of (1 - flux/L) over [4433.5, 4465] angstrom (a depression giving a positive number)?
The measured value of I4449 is 2.19 angstrom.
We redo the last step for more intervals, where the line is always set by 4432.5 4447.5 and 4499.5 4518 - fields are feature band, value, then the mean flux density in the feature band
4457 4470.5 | 1.29 angstrom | 6.55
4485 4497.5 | 0.77 angstrom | 7.23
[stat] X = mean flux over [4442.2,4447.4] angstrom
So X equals 7.07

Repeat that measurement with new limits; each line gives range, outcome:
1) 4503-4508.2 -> 8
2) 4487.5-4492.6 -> 7.04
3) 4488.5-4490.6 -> 6.85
